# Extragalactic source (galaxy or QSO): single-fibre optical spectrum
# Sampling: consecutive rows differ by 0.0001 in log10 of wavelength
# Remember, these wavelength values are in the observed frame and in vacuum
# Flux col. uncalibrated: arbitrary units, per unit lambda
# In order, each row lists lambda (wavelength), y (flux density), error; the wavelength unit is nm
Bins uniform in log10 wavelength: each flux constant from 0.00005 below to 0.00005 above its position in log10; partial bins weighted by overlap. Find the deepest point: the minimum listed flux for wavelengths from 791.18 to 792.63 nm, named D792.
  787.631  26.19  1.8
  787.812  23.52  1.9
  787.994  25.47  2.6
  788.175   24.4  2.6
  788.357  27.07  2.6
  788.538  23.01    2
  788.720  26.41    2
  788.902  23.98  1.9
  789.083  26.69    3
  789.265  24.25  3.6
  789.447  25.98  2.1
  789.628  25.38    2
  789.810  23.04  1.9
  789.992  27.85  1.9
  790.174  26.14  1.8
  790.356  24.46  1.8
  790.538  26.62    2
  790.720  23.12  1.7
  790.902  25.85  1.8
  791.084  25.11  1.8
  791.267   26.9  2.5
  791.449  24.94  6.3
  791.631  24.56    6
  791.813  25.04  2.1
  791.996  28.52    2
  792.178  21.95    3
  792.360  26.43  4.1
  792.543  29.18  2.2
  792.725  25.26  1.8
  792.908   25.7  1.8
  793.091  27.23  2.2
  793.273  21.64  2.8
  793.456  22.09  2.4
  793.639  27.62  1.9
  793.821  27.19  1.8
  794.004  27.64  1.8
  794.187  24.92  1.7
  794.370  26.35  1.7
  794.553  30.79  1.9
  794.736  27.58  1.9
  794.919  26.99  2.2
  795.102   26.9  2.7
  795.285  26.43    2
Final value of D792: 21.95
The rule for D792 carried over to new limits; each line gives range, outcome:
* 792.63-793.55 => 21.64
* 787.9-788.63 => 23.01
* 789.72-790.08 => 23.04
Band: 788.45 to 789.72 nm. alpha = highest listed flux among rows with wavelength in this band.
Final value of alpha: 26.69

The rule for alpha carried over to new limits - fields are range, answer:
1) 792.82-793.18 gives 27.23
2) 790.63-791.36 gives 26.9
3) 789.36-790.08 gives 27.85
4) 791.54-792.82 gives 29.18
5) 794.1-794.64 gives 30.79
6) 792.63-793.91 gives 27.62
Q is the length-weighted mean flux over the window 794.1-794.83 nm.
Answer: 27.4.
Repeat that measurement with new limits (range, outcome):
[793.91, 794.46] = 26.3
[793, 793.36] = 24.5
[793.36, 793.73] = 24.8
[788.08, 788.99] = 25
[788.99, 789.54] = 25.7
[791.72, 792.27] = 25.2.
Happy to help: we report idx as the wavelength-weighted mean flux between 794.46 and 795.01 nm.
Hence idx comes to 28.4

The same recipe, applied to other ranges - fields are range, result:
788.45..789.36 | 24.9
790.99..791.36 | 26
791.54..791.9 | 24.8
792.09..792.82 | 25.7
